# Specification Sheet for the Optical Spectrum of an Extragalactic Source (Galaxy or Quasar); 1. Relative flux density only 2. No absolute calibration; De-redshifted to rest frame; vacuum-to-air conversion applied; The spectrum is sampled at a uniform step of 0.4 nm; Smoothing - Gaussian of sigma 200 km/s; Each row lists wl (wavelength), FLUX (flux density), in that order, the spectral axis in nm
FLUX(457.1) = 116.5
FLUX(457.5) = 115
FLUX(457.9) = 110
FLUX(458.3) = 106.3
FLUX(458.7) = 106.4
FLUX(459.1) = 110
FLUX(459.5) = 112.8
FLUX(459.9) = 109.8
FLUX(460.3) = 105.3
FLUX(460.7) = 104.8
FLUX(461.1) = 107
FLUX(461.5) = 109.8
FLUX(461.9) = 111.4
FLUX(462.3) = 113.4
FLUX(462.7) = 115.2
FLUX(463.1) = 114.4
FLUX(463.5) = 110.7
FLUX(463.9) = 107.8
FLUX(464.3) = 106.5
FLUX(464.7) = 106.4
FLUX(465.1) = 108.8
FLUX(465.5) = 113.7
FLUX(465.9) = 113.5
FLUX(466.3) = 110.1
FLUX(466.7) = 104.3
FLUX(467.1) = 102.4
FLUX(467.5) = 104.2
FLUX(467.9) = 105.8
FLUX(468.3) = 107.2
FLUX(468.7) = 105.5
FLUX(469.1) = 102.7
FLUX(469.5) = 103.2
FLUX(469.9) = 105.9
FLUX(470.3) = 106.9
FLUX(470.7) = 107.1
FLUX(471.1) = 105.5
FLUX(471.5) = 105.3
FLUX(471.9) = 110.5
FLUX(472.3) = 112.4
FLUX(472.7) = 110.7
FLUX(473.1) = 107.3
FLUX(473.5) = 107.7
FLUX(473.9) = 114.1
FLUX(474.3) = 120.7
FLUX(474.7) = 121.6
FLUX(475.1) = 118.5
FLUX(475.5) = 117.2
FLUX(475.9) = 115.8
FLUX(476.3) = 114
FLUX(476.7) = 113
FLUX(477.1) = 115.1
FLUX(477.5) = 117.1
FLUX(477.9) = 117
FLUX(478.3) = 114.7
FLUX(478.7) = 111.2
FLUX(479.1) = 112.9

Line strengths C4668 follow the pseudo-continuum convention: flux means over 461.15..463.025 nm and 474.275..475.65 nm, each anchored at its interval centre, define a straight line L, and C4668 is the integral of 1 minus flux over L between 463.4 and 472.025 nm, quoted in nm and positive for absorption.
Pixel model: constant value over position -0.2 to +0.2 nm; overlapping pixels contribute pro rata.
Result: 0.626 nm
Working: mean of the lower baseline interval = 112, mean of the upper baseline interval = 119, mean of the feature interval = 107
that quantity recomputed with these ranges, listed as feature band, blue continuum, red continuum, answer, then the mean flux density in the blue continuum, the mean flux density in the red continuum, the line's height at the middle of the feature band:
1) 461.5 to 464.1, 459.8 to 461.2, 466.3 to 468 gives -0.15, 106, 105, 106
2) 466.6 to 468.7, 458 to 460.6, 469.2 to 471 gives 0.03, 108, 106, 106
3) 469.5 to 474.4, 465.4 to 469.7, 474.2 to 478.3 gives 0.12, 106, 117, 112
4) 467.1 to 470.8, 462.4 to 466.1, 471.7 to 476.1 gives 0.24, 111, 114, 112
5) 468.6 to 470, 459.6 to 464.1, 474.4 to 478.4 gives 0.11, 110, 117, 113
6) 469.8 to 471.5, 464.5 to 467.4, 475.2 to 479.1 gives 0.07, 108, 115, 111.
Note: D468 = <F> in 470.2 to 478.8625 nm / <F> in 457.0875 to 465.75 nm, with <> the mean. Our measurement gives 1.0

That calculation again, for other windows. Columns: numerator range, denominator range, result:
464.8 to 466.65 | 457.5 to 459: 1.02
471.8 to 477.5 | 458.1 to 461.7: 1.06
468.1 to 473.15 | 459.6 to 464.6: 0.97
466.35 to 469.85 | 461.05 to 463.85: 0.94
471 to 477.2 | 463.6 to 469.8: 1.06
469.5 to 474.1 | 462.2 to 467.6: 0.99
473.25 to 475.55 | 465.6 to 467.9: 1.09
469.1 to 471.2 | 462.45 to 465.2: 0.96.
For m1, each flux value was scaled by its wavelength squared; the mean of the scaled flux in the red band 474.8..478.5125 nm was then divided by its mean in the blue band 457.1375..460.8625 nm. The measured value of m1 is 1.14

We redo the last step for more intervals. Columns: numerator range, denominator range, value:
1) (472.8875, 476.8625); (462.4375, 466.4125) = 1.09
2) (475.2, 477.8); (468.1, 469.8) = 1.14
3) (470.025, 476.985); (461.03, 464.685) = 1.06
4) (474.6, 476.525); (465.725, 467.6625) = 1.14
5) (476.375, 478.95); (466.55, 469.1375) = 1.14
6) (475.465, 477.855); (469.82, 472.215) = 1.10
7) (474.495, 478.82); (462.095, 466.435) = 1.10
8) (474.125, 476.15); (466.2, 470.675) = 1.16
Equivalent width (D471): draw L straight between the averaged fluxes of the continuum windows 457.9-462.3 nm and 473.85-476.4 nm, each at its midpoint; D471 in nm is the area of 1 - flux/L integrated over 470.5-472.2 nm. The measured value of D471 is 0.12 nm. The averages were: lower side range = 109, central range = 107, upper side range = 118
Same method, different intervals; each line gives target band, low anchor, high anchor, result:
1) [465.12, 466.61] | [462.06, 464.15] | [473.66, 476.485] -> 0.03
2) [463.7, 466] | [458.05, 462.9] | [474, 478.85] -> 0.04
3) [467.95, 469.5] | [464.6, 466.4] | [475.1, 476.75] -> 0.10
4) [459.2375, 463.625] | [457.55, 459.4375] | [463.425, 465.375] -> -0.07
